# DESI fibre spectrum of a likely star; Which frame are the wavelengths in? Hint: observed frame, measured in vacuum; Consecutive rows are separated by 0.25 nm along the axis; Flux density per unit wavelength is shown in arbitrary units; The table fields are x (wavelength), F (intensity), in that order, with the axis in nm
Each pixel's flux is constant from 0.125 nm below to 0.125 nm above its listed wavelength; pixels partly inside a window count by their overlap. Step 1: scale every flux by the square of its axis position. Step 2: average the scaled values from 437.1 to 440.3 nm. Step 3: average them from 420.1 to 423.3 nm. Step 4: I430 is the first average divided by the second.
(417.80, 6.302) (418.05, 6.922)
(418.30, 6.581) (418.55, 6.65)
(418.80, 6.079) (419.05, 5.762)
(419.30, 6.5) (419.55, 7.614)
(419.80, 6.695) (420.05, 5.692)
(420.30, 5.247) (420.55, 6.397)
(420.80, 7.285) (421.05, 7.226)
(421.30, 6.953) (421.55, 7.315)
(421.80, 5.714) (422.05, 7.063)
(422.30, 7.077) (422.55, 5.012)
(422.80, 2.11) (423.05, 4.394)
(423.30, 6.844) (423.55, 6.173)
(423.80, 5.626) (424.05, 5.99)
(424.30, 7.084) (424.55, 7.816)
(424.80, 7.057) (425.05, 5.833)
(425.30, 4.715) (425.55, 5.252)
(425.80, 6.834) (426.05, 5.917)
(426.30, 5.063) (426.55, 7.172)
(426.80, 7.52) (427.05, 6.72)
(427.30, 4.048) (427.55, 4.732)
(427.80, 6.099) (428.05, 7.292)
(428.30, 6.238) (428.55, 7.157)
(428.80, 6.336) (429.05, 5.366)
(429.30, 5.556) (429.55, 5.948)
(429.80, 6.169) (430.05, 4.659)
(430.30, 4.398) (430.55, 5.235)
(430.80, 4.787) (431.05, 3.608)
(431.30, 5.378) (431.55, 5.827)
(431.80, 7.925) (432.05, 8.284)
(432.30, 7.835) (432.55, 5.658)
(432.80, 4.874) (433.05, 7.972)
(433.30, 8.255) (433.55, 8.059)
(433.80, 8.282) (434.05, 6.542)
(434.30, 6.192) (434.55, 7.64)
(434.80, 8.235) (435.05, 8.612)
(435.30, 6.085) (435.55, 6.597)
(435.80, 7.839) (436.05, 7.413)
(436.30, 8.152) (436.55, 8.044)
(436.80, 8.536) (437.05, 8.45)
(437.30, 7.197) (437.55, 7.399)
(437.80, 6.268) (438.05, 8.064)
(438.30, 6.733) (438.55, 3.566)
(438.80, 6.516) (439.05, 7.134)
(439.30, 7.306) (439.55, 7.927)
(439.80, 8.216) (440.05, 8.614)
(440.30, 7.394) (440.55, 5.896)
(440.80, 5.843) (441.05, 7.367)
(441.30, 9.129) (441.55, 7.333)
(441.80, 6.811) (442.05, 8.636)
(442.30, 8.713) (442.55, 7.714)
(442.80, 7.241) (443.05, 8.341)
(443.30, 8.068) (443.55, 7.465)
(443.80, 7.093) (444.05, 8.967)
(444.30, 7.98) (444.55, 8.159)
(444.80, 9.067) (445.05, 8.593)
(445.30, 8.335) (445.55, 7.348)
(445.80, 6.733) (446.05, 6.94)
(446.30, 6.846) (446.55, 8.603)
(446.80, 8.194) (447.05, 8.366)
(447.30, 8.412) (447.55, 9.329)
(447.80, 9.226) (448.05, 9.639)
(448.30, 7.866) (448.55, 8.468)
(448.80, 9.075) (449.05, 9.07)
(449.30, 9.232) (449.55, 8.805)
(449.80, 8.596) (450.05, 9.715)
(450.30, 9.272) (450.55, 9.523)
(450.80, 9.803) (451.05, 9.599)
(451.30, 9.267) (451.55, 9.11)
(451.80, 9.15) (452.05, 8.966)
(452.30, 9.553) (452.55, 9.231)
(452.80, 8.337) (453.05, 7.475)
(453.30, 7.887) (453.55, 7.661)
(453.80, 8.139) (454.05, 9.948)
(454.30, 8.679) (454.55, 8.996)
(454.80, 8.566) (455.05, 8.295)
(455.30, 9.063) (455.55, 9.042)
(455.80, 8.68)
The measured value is 1.28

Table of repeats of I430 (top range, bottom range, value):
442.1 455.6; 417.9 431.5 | 1.59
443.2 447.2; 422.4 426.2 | 1.51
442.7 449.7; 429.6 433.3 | 1.48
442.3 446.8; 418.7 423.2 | 1.44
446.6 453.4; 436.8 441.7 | 1.30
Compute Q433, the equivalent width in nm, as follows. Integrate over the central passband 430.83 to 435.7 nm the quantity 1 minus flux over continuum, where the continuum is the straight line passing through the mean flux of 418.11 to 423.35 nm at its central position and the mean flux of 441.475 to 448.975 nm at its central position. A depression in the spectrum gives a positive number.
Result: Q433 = 0.20 nm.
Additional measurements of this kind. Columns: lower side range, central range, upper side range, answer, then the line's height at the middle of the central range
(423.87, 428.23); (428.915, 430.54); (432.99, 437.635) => 0.340 nm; 6.77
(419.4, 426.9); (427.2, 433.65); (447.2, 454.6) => 0.815 nm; 6.93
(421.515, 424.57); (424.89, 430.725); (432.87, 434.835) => 0.689 nm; 6.63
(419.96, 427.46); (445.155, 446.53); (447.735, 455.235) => 0.160 nm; 8.33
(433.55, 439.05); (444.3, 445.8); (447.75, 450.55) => 0.055 nm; 8.46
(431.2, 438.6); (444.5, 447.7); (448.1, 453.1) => 0.167 nm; 8.52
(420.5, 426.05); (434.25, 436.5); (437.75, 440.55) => -0.215 nm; 6.83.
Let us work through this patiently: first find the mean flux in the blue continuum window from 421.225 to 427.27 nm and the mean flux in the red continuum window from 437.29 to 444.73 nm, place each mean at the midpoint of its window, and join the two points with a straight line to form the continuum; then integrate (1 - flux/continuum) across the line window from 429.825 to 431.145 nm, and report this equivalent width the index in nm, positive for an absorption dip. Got 0.38 nm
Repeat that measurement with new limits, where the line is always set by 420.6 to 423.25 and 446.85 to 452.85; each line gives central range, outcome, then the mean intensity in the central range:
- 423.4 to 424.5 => -0.01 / 6.34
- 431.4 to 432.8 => 0.05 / 6.88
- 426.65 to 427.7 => 0.13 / 5.8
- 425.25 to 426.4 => 0.15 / 5.62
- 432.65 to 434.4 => 0.03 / 7.16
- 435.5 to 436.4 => 0.00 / 7.56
